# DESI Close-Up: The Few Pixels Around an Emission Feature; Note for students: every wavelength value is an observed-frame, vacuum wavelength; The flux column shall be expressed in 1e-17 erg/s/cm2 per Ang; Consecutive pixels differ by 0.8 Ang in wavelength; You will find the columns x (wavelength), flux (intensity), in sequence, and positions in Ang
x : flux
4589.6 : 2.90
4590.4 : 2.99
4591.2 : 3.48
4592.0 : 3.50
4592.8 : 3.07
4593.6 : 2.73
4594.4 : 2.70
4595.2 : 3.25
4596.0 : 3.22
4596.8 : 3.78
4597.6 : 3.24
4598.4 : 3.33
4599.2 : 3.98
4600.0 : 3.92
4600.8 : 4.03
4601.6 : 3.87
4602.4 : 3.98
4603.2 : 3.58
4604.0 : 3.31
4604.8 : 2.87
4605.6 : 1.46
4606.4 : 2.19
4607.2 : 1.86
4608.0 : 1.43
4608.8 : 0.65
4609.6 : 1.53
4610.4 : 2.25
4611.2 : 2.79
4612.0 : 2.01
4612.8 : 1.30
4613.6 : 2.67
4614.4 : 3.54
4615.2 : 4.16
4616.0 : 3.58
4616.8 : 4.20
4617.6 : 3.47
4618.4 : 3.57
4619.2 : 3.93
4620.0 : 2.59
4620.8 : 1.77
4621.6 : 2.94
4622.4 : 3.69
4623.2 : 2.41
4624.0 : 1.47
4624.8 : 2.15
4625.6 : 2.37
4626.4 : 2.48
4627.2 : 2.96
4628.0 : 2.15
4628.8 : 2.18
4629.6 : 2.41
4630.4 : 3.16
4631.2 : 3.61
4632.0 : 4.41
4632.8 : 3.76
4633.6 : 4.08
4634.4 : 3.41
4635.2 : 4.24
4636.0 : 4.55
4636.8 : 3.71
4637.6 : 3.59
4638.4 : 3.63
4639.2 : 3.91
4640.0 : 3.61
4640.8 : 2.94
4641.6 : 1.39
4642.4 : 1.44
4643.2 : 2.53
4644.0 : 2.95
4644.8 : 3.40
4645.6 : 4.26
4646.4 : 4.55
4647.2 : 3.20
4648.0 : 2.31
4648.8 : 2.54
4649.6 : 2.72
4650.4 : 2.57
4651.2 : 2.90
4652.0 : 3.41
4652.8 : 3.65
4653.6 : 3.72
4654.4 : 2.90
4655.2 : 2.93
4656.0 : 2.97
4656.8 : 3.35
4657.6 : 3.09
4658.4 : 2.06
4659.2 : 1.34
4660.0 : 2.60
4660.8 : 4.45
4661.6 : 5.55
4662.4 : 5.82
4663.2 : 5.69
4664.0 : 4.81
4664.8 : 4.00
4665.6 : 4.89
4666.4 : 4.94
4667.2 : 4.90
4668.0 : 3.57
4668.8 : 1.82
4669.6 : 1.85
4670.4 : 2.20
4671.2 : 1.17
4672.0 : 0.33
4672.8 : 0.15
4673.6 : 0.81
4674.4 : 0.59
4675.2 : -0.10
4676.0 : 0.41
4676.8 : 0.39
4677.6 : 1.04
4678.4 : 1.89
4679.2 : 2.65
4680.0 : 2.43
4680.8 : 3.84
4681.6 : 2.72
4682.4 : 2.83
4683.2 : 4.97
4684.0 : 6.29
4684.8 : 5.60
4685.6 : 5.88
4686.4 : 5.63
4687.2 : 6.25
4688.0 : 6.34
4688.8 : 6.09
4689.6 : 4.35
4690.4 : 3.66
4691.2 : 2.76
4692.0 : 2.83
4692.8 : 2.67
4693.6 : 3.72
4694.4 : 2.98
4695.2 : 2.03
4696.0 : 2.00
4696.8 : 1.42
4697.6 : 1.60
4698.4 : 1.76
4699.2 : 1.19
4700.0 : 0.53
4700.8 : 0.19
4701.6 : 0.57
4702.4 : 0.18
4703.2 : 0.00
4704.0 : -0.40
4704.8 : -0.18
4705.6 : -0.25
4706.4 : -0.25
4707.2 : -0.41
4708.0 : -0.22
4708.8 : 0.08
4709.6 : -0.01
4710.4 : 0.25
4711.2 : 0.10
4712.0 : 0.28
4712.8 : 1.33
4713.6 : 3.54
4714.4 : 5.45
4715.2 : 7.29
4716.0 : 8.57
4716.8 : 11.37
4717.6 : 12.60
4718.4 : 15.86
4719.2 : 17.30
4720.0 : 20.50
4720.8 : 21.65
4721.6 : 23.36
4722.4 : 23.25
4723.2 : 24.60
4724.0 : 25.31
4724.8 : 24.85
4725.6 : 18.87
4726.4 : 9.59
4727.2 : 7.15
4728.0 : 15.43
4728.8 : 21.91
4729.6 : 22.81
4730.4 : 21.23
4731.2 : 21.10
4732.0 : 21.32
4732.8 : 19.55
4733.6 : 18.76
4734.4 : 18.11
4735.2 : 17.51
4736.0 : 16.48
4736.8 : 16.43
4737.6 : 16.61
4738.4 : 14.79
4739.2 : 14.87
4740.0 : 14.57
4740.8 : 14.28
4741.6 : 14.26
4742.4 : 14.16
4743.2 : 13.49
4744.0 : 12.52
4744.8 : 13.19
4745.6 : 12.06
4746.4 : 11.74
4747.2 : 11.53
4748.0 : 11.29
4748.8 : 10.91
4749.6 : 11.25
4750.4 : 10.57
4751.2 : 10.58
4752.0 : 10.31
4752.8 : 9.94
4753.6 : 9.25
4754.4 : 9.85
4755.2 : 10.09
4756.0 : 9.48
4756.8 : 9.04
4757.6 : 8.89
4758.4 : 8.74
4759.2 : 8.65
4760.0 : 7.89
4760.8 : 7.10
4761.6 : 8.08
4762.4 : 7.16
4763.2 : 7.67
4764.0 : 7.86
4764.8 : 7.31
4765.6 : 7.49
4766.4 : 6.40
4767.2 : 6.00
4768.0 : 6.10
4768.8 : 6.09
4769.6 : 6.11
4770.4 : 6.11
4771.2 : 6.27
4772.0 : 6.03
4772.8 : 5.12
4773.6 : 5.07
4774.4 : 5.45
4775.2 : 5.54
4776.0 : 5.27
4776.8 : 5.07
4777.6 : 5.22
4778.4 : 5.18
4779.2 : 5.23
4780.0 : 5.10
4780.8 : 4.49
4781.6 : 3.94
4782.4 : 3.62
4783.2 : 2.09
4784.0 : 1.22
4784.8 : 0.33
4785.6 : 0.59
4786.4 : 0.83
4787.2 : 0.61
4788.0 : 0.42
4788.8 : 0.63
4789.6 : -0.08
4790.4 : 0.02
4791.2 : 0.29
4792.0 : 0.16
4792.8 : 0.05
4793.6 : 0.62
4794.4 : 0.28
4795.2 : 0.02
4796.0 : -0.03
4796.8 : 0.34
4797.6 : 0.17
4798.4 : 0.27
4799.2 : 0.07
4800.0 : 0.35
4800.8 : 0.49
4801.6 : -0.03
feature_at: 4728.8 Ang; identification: Lyman alpha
